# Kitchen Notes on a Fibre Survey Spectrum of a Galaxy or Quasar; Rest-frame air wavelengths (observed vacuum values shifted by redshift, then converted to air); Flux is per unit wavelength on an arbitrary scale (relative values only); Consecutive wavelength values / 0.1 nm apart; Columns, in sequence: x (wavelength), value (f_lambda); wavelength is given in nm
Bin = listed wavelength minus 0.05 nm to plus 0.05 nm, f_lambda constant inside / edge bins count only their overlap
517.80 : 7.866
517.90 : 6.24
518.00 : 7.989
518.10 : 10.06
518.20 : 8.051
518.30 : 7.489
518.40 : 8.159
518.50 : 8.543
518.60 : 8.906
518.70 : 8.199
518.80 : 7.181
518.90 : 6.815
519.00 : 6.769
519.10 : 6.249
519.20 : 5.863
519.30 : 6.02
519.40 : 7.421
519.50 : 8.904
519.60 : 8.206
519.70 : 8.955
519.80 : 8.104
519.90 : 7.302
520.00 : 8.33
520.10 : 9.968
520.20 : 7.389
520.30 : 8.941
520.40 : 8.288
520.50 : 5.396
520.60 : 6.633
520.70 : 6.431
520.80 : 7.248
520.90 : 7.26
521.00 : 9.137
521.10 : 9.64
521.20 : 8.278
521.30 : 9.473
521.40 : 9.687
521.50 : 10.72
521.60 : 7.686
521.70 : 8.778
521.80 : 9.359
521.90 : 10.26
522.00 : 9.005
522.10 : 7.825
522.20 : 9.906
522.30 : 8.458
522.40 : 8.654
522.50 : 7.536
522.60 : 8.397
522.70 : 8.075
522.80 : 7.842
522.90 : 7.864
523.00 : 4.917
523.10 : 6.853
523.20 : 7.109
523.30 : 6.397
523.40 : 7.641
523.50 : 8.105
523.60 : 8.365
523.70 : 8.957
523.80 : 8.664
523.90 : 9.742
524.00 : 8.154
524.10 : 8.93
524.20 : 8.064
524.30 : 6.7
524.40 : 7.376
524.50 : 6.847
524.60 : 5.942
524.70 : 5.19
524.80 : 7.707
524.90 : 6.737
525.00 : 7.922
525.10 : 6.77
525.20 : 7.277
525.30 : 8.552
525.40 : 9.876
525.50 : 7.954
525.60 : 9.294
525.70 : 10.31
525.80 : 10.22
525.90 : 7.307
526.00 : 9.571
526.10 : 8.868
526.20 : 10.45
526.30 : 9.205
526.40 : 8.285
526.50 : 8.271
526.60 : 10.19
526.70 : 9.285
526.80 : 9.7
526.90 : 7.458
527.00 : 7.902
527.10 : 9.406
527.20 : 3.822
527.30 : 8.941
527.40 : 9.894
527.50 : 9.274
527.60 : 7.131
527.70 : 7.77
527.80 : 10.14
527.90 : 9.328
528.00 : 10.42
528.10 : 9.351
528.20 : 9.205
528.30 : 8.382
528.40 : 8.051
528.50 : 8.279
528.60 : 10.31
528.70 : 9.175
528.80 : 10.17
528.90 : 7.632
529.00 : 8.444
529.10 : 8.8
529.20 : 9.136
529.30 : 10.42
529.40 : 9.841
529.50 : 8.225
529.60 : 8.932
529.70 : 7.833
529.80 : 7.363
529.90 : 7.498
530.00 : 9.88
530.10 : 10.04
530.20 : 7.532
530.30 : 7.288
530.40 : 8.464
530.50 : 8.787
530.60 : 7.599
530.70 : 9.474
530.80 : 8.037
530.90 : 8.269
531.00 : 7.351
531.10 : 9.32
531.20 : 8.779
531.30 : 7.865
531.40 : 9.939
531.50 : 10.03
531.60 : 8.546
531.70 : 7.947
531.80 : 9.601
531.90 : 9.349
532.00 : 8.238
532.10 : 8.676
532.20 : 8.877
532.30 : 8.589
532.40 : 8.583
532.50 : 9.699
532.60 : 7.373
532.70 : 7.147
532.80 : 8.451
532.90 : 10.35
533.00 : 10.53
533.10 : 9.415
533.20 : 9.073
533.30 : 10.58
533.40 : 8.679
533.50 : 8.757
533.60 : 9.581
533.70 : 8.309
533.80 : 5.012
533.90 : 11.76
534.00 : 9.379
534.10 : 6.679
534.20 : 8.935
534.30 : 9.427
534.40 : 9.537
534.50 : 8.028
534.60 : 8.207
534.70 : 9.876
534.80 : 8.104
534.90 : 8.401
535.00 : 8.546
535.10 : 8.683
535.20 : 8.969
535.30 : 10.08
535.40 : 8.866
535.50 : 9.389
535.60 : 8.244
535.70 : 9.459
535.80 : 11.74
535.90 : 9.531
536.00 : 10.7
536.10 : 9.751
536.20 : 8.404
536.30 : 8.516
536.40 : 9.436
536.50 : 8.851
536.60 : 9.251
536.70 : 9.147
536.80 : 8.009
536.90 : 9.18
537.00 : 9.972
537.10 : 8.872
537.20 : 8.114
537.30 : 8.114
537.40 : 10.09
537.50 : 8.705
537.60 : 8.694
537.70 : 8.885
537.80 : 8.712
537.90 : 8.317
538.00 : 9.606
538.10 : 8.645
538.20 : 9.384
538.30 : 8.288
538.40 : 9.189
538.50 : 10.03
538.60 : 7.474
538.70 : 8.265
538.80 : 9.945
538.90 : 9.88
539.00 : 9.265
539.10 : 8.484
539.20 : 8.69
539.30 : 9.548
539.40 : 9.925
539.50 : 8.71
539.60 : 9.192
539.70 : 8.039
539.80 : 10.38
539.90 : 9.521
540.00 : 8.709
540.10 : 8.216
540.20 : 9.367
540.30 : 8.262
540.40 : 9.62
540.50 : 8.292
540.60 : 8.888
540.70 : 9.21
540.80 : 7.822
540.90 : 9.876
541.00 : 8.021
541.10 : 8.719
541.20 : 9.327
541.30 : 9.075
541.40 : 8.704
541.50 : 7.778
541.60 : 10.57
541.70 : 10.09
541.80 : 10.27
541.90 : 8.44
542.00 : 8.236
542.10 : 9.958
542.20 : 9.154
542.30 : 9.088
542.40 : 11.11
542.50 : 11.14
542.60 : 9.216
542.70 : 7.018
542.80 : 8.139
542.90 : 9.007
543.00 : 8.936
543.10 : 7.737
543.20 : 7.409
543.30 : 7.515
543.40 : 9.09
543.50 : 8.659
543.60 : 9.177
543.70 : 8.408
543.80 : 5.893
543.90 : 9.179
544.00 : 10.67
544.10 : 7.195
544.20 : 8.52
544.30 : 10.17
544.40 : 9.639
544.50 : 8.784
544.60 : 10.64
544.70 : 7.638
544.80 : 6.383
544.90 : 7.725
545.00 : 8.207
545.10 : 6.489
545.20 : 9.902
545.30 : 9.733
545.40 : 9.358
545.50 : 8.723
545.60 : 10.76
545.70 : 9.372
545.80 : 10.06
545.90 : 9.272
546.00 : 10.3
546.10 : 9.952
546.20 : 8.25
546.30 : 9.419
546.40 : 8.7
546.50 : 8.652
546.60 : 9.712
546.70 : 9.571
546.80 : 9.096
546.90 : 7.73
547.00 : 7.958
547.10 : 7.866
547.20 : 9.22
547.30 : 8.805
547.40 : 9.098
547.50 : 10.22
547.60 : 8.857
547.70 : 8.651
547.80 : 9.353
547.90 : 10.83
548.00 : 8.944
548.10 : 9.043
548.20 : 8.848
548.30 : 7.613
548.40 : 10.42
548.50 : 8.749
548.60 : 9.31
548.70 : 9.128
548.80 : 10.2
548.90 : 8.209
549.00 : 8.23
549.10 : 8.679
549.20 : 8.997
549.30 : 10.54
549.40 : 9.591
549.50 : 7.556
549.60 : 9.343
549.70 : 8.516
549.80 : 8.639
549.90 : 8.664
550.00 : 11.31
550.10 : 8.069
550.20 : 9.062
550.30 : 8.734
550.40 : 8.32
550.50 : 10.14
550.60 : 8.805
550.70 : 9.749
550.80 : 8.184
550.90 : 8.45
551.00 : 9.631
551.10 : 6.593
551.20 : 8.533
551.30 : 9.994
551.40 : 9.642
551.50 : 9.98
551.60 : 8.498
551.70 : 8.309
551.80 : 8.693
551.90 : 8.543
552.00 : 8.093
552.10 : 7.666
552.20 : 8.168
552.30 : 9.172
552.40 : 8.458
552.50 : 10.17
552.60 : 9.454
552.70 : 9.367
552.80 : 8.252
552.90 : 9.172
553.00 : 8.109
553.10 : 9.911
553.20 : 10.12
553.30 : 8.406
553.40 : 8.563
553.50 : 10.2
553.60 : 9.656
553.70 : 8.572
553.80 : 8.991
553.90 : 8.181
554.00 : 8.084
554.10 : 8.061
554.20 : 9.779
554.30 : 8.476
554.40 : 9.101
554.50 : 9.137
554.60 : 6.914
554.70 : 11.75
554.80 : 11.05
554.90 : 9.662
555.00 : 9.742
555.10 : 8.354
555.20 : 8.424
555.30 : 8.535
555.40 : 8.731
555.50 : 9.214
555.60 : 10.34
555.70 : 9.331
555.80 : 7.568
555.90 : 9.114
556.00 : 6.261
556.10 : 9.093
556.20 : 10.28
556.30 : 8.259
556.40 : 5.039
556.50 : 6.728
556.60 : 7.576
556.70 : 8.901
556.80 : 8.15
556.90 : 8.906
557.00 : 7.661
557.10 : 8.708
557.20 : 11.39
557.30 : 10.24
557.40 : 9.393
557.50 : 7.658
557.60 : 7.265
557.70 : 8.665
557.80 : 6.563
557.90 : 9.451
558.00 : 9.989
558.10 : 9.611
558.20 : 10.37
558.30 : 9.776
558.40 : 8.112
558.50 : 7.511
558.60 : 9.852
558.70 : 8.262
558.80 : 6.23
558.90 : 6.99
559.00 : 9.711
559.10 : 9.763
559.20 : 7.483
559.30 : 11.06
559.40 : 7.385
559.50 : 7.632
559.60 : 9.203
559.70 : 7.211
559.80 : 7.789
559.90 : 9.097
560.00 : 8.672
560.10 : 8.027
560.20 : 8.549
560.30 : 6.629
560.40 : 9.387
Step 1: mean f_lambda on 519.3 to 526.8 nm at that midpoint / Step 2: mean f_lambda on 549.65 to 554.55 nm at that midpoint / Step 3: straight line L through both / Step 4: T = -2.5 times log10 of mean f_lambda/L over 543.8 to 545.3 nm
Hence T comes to 0.02 mag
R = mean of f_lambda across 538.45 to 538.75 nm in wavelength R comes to 8.59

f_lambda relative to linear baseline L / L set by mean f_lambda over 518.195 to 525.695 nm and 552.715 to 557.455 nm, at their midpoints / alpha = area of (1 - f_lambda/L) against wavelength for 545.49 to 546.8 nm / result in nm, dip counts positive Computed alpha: -0.13 nm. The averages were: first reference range 7.96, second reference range 8.86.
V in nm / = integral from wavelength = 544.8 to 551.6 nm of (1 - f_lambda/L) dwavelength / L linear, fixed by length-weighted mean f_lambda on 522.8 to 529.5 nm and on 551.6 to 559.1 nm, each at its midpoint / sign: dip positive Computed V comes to -0.28 nm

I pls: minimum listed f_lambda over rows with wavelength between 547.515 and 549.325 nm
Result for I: 7.613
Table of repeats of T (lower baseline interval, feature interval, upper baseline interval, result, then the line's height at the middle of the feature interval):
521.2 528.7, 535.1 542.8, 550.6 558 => -0.06 mag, 8.59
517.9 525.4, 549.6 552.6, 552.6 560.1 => -0.03 mag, 8.62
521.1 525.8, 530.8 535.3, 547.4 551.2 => -0.04 mag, 8.49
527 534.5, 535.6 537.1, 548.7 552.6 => -0.07 mag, 8.8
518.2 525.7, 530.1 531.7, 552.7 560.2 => -0.05 mag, 8.16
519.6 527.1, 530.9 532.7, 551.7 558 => -0.04 mag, 8.39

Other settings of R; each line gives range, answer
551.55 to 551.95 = 8.51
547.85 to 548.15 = 9.61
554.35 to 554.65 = 8.38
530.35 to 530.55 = 8.63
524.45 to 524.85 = 6.42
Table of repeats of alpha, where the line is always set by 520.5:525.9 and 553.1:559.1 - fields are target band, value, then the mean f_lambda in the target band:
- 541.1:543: -0.164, 9.22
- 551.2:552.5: -0.019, 8.81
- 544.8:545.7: -0.021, 8.75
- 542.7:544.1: 0.026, 8.35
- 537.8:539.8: -0.144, 9.02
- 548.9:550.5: -0.060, 8.96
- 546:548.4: -0.123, 9.03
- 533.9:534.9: -0.060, 8.83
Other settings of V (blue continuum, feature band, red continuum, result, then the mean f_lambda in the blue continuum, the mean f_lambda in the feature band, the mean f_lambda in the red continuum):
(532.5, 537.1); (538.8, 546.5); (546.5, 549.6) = 0.06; 9.03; 8.96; 9.03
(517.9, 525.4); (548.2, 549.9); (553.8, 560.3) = -0.10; 7.93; 8.97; 8.64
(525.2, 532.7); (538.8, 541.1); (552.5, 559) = -0.06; 8.76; 9.01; 8.79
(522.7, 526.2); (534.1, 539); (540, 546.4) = -0.27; 7.92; 9.03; 8.91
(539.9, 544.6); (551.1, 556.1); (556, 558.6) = -0.15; 8.9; 8.93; 8.59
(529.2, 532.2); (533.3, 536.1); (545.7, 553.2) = -0.09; 8.67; 9.04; 9.01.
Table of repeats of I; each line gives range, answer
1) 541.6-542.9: 7.018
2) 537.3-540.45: 7.474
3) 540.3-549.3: 5.893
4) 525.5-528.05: 3.822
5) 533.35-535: 5.012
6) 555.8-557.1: 5.039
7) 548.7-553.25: 6.593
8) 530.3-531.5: 7.351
